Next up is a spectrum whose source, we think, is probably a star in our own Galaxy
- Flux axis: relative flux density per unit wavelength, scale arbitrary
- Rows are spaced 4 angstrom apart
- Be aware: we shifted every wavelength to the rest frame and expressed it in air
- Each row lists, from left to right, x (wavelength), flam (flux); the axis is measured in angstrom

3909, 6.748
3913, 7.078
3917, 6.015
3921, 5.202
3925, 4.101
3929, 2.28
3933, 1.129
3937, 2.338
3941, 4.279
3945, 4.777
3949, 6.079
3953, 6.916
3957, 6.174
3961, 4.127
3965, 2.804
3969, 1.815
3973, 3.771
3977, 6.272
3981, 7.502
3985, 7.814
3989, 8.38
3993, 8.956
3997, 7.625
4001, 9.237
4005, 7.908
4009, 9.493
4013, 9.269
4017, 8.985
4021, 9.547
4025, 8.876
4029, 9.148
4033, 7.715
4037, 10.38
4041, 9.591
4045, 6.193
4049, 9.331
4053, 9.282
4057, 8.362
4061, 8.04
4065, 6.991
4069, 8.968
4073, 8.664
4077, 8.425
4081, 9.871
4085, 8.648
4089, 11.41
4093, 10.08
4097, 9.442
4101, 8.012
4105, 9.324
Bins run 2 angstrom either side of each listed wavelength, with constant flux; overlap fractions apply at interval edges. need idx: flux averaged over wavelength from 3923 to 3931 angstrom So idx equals 3.19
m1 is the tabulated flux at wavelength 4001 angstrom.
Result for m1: 9.237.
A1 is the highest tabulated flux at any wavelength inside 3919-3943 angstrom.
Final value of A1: 5.202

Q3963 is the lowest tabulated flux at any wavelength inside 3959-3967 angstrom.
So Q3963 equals 2.804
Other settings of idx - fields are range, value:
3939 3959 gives 5.65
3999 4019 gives 8.98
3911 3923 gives 6.1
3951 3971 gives 4.37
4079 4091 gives 9.98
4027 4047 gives 8.61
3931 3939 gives 1.73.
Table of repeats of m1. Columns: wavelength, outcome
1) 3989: 8.38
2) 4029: 9.148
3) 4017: 8.985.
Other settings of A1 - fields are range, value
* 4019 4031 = 9.547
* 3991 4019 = 9.493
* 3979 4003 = 9.237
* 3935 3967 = 6.916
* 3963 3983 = 7.502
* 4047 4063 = 9.331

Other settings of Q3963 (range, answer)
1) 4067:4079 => 8.425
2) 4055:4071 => 6.991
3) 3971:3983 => 3.771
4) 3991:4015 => 7.625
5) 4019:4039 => 7.715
